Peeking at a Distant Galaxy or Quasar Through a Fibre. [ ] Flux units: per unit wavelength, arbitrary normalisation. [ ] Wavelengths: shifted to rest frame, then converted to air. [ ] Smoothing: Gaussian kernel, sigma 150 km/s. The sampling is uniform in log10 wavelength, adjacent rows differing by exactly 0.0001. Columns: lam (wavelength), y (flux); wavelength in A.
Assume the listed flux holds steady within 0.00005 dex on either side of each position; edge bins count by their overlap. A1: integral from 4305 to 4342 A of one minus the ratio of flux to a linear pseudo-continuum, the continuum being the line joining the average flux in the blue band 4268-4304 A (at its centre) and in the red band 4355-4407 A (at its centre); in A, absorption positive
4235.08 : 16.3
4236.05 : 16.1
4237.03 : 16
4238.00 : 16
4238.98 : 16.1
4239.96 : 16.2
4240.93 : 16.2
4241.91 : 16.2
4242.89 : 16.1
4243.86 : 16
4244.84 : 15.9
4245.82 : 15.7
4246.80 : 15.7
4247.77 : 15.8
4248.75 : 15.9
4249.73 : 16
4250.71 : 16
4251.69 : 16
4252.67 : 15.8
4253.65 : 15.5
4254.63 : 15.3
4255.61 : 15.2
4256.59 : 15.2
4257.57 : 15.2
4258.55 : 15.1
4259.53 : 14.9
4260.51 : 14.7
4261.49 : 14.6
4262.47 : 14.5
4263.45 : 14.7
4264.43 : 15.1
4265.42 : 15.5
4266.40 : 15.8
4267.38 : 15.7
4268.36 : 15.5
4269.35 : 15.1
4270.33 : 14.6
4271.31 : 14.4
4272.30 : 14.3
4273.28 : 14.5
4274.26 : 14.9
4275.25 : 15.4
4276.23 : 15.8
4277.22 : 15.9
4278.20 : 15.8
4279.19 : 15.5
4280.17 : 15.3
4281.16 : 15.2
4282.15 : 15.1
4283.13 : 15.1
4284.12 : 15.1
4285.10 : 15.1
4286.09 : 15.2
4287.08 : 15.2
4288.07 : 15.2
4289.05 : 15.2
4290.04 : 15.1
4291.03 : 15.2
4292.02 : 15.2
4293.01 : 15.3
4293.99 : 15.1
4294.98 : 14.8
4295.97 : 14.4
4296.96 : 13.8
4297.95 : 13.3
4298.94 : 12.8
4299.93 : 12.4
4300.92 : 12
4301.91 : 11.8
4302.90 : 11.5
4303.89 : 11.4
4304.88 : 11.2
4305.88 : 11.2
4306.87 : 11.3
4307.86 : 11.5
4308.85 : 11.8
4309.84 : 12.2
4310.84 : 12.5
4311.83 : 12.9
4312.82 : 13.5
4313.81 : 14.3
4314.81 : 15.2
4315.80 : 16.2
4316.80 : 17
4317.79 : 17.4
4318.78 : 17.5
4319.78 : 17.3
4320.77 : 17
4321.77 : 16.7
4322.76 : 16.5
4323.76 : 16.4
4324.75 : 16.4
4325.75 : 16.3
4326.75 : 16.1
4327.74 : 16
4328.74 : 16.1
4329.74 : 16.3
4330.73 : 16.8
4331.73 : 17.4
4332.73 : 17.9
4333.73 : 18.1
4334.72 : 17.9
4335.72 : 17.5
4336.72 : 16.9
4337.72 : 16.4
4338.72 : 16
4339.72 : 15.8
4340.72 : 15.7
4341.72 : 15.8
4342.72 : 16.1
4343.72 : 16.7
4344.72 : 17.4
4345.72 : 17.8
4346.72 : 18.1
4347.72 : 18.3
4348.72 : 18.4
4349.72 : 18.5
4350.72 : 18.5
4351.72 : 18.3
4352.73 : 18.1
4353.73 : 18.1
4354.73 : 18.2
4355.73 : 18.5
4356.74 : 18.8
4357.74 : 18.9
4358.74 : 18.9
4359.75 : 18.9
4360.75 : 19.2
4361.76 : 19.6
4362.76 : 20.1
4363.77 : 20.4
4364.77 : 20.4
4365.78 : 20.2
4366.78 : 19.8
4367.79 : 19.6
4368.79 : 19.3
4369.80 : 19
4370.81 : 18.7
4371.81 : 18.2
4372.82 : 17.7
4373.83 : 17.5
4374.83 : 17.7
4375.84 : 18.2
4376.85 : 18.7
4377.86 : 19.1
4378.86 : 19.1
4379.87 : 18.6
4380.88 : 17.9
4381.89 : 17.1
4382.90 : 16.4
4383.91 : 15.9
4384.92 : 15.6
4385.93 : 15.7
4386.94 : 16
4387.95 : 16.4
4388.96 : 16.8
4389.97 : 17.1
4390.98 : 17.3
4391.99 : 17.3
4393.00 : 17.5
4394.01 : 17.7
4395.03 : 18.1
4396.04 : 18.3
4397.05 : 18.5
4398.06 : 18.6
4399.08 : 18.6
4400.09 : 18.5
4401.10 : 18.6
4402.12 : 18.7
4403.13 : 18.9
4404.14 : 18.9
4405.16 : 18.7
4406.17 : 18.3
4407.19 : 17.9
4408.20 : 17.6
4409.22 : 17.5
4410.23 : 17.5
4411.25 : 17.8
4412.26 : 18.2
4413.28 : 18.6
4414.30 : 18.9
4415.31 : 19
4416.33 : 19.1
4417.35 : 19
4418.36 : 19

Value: 1.1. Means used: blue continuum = 14.6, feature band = 15.6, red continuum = 18.3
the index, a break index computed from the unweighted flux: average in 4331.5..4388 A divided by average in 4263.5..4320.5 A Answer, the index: 1.2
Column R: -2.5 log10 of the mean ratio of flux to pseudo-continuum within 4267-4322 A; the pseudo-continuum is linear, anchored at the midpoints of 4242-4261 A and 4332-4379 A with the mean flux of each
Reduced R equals 0.15 mag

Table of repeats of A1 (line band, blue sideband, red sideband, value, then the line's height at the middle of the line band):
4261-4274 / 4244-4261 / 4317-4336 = 0.71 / 15.8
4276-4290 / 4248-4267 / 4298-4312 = -1.90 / 13.5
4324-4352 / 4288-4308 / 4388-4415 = -3.48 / 15.2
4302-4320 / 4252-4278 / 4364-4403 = 3.00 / 16.3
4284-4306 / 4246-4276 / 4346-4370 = 3.60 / 16.6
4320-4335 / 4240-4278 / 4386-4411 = -0.16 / 16.6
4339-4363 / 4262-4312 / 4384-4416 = -2.56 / 16.2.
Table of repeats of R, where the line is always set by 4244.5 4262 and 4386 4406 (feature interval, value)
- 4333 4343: 0.016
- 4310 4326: 0.056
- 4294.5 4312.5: 0.299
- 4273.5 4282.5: 0.034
